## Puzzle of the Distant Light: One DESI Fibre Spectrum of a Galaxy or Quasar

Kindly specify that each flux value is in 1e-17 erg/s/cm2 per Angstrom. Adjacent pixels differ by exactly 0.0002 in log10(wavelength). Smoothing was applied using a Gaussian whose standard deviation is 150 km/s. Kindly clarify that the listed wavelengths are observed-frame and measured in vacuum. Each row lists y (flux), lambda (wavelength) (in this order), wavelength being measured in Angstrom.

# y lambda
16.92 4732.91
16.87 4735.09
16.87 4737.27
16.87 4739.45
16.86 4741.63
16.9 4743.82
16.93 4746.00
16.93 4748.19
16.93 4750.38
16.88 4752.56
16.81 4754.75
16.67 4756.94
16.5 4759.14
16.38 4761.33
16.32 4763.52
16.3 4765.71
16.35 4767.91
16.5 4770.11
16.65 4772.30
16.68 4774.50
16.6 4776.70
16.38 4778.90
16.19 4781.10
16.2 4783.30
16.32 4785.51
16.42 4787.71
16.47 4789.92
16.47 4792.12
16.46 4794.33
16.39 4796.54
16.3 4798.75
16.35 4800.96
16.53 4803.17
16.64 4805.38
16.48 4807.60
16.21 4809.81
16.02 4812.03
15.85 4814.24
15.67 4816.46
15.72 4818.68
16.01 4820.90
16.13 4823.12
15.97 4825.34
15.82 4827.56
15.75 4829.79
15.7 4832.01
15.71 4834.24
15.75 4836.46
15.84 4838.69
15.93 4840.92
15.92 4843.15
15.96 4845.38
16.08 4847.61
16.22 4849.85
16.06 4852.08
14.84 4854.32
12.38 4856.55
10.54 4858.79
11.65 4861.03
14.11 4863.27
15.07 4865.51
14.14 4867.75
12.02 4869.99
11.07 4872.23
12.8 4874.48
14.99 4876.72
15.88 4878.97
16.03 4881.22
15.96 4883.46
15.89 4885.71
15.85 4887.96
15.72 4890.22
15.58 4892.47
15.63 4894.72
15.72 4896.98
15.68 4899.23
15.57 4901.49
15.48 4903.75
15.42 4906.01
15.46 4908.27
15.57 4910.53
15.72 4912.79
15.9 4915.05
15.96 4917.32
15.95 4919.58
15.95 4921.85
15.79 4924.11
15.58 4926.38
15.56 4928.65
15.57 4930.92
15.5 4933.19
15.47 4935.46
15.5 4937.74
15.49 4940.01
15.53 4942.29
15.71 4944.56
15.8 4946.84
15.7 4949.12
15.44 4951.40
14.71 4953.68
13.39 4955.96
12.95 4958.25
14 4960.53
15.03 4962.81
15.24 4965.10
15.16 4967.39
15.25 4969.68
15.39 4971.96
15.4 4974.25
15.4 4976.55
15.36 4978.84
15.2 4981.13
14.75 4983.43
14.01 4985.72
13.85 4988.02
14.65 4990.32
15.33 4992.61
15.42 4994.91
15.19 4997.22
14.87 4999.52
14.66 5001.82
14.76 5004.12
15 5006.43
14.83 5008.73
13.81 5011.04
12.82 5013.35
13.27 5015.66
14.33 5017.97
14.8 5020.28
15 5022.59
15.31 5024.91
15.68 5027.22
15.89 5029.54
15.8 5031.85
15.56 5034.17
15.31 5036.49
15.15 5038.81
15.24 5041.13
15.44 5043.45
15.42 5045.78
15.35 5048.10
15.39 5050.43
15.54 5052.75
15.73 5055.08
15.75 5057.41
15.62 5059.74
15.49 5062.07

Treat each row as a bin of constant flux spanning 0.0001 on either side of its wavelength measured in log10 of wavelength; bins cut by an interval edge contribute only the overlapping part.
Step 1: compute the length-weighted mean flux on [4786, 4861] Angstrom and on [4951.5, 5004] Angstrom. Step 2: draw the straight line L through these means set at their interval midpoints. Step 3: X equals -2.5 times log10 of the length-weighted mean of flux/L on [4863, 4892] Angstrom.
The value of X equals 0.06 mag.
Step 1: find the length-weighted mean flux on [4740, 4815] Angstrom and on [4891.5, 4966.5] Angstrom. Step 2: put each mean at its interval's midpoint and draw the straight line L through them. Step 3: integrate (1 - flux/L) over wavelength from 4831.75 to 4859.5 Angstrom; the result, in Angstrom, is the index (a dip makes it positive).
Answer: 1.4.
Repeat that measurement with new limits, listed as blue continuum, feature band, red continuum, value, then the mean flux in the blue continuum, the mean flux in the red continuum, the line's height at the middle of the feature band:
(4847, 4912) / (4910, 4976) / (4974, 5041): -2.3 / 14.7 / 14.9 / 14.8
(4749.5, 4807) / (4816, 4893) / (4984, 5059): 5.0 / 16.5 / 15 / 16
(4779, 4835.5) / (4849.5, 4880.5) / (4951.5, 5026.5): 4.0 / 16.2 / 14.7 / 15.7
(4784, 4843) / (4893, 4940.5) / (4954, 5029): -1.1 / 16.1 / 14.7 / 15.3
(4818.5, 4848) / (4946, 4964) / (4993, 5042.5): 0.7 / 15.9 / 14.9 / 15.2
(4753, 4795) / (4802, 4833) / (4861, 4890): -0.9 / 16.5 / 14.4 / 15.6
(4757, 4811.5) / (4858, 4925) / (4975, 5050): 3.3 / 16.4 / 14.9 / 15.7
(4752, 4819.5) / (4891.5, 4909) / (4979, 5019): -0.2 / 16.4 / 14.5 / 15.4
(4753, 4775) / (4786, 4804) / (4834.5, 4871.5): -0.7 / 16.5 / 14.5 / 15.8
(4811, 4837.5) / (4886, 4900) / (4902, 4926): 0.0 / 15.8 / 15.7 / 15.7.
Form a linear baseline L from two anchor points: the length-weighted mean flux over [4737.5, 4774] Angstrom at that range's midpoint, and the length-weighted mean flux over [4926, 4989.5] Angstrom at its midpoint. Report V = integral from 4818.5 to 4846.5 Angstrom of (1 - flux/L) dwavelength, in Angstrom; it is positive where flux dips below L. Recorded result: 0.3 Angstrom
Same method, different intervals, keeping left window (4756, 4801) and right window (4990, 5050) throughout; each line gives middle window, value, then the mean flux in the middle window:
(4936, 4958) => 0.35 Angstrom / 15.2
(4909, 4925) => -0.24 Angstrom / 15.8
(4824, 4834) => 0.19 Angstrom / 15.8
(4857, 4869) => 2.16 Angstrom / 13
